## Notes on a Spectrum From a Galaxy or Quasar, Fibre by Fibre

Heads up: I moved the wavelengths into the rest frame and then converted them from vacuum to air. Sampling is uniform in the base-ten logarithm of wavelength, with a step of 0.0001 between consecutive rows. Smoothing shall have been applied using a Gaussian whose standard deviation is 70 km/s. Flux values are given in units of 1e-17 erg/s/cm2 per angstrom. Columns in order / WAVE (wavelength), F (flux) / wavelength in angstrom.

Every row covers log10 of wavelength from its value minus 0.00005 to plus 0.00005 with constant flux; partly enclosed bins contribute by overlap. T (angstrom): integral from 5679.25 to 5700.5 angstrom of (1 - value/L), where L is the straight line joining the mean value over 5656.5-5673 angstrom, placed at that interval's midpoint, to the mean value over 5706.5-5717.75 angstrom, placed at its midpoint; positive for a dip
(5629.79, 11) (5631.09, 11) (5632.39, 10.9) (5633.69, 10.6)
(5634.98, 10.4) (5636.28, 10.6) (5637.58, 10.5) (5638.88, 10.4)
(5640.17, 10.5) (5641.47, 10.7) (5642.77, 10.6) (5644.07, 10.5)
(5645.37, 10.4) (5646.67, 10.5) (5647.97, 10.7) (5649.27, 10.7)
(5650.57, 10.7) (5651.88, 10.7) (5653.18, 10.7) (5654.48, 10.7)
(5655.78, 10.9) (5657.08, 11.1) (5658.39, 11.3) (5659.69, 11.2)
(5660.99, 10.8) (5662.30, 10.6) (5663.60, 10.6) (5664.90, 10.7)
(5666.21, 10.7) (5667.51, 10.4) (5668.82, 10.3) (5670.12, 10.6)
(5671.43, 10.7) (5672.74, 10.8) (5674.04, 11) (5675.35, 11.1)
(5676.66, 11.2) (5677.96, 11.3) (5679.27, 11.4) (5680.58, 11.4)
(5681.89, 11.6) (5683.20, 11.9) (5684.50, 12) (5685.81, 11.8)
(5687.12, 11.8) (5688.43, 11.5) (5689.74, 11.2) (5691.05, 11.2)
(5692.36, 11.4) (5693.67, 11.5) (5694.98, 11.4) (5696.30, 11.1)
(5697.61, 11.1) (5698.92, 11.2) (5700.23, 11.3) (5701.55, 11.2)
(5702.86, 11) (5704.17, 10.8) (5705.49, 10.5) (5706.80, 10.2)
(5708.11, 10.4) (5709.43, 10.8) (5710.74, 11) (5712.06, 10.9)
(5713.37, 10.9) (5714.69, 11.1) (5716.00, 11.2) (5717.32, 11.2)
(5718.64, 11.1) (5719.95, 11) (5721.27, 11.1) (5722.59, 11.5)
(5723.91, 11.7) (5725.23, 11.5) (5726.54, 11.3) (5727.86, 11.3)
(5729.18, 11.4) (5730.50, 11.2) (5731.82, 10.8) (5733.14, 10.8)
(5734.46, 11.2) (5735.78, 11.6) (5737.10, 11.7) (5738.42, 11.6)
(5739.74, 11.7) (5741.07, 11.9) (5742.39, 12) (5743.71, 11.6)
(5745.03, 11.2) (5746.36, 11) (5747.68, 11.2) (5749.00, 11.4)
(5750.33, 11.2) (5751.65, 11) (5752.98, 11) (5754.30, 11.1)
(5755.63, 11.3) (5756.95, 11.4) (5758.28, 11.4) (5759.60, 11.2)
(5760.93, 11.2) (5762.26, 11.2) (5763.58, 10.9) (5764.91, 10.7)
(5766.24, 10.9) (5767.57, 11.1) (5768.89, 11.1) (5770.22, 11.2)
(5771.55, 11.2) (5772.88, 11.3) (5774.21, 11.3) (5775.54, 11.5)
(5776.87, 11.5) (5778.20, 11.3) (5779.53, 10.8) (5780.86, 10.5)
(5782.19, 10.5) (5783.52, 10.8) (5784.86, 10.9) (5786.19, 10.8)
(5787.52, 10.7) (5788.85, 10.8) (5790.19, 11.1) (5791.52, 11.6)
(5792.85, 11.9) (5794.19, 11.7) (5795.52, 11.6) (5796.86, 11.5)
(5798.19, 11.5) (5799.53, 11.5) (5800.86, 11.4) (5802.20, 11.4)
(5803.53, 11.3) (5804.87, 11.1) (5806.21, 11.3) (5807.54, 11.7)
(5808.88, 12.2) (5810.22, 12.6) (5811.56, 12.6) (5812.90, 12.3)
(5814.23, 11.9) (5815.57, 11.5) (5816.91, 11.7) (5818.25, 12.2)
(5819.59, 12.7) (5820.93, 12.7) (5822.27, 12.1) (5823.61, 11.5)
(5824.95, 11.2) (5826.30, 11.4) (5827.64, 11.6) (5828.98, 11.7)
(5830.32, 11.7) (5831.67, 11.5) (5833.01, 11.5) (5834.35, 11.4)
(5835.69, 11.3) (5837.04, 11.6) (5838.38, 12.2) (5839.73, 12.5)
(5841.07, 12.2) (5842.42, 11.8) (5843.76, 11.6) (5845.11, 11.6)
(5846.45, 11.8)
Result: -1.3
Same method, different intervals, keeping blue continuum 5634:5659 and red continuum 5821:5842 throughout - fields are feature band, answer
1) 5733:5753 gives -0.3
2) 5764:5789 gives 0.9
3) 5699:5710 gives 0.2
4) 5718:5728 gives -0.2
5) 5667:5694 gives -1.0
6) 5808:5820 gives -0.6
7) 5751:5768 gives 0.3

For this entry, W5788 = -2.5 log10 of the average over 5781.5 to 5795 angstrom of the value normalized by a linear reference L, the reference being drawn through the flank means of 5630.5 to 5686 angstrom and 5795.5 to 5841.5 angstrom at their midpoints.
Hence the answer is 0.05 mag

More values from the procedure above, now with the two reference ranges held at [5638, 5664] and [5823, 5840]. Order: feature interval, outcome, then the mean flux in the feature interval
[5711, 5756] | -0.02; 11.3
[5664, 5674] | 0.02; 10.6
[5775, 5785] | 0.04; 11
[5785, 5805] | 0.01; 11.3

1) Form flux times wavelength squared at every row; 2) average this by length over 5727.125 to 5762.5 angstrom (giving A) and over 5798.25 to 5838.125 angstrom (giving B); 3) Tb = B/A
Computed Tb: 1.1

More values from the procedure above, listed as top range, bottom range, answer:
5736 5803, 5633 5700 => 1.06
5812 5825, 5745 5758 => 1.10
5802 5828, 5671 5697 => 1.09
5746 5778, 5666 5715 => 1.03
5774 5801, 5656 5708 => 1.05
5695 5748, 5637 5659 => 1.07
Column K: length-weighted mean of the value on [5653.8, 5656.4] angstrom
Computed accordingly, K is 10.8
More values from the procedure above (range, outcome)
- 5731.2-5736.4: 11.1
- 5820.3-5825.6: 11.9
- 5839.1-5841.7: 12.4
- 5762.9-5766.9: 10.8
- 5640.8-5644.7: 10.6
